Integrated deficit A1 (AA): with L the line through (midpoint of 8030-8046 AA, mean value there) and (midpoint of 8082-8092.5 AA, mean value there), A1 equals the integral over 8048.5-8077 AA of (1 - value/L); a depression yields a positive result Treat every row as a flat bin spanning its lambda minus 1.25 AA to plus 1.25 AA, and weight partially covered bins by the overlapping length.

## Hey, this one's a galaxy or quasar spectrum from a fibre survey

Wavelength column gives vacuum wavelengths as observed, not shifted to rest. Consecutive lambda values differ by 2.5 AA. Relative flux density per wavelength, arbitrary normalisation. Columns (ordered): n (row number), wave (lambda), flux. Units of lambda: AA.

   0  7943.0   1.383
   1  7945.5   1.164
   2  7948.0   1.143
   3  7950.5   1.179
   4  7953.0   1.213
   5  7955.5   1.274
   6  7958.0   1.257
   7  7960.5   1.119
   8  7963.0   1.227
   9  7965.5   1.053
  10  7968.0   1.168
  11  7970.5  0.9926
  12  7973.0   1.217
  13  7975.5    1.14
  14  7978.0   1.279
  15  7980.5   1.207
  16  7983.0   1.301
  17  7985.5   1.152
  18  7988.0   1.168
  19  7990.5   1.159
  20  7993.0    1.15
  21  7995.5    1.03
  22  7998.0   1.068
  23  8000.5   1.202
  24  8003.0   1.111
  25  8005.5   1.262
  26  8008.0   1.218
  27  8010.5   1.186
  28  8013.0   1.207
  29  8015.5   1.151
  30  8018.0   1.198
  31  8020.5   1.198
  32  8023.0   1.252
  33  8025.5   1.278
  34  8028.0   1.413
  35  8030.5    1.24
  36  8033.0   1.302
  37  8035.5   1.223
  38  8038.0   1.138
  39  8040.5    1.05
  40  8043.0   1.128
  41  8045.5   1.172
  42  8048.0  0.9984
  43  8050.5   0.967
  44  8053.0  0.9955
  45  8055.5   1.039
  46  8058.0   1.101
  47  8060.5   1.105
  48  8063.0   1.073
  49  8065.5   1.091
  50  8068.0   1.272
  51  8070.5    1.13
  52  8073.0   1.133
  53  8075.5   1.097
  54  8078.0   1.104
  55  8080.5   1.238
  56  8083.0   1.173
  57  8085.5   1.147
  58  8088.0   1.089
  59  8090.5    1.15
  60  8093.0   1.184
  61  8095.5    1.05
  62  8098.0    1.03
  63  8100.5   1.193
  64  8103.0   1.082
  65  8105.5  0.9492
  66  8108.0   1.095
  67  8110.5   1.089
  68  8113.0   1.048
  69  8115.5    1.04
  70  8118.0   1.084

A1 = 1.7 AA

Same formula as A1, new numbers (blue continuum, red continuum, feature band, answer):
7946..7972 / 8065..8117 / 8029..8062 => 0.49 AA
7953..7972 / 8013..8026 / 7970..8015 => 0.56 AA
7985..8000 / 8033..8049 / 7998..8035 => -3.12 AA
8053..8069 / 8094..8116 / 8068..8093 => -1.45 AA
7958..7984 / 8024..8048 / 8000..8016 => -0.01 AA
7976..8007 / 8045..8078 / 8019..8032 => -1.64 AA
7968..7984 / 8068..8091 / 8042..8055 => 1.22 AA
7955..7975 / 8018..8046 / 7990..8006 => 0.73 AA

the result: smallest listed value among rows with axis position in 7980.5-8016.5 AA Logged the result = 1.03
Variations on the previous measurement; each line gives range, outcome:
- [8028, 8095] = 0.967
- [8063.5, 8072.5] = 1.091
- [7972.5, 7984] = 1.14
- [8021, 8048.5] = 0.9984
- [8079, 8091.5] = 1.089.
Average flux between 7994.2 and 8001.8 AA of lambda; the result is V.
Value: 1.1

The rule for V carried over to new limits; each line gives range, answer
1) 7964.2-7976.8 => 1.12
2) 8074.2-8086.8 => 1.15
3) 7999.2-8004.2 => 1.16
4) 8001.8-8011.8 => 1.19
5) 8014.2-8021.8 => 1.18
